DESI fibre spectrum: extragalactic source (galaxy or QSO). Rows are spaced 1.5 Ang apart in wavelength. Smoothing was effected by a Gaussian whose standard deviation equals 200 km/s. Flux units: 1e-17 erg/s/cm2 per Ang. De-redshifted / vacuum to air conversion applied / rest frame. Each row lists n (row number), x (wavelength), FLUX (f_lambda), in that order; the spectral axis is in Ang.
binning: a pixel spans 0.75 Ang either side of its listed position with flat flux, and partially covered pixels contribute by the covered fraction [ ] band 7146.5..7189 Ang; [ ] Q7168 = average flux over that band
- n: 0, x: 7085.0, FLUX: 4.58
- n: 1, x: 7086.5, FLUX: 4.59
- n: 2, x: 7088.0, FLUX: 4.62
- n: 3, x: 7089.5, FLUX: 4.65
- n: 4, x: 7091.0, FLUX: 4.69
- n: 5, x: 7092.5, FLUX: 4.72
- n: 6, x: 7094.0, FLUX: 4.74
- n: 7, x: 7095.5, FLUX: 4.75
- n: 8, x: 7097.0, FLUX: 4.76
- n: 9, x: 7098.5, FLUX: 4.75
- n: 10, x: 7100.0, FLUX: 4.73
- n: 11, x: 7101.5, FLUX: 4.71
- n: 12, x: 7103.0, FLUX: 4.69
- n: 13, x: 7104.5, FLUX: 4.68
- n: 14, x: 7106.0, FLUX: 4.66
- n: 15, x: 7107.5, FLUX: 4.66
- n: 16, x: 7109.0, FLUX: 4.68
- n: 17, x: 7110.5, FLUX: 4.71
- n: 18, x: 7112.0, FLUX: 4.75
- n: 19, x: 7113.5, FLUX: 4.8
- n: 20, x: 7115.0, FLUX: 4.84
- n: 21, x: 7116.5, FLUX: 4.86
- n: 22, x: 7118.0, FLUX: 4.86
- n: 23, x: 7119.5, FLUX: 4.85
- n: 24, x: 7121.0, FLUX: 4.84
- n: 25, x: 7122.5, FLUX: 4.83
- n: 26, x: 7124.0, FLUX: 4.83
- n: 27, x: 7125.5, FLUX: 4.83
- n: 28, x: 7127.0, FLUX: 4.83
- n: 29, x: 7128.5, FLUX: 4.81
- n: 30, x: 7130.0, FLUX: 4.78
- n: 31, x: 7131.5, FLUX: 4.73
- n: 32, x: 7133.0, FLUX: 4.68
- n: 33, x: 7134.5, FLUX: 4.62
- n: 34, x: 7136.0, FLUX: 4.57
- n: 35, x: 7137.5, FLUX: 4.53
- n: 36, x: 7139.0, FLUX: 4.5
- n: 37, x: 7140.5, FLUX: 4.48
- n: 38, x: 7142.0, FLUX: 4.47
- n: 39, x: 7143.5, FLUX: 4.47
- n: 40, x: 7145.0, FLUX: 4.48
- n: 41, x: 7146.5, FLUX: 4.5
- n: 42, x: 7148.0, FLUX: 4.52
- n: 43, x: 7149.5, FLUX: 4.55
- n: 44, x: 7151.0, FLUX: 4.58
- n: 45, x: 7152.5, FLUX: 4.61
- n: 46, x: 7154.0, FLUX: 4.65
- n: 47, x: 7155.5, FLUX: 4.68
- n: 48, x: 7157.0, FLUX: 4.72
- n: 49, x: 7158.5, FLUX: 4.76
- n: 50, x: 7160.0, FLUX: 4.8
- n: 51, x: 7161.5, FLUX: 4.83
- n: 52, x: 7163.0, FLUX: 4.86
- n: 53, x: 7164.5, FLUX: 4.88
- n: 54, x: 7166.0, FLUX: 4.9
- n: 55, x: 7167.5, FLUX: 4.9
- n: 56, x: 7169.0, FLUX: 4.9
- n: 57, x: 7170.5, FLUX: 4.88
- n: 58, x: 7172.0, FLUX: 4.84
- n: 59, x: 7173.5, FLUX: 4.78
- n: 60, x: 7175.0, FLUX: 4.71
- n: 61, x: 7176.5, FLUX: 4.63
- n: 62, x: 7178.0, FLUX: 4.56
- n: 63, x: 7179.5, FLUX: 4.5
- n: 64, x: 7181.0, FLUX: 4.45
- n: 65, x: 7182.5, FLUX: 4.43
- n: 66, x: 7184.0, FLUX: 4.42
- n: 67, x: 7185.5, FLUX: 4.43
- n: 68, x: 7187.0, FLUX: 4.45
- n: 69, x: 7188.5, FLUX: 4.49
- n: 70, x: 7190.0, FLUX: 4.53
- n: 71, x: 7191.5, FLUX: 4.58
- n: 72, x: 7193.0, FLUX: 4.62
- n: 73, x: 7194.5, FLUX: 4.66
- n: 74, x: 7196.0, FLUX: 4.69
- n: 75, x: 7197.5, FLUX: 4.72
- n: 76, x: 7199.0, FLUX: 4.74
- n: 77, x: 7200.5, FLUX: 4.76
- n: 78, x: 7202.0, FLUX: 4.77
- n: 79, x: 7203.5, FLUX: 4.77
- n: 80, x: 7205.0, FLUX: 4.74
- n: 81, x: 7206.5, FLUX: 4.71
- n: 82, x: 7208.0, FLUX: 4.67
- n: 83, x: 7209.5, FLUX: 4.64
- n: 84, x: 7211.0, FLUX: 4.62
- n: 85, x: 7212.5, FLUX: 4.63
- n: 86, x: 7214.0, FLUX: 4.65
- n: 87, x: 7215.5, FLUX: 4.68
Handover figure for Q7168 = 4.67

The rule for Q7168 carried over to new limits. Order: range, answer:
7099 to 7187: 4.69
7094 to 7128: 4.77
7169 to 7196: 4.6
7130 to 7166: 4.64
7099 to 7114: 4.71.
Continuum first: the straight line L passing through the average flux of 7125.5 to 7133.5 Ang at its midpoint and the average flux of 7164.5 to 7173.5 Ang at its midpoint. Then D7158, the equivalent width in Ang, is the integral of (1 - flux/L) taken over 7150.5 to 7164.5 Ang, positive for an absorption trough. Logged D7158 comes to 0.3 Ang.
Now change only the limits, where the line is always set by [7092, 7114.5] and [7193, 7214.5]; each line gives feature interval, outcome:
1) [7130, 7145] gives 0.5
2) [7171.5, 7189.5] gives 0.6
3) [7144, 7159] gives 0.3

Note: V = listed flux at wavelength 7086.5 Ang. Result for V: 4.59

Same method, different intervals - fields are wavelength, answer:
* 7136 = 4.57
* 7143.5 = 4.47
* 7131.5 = 4.73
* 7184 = 4.42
